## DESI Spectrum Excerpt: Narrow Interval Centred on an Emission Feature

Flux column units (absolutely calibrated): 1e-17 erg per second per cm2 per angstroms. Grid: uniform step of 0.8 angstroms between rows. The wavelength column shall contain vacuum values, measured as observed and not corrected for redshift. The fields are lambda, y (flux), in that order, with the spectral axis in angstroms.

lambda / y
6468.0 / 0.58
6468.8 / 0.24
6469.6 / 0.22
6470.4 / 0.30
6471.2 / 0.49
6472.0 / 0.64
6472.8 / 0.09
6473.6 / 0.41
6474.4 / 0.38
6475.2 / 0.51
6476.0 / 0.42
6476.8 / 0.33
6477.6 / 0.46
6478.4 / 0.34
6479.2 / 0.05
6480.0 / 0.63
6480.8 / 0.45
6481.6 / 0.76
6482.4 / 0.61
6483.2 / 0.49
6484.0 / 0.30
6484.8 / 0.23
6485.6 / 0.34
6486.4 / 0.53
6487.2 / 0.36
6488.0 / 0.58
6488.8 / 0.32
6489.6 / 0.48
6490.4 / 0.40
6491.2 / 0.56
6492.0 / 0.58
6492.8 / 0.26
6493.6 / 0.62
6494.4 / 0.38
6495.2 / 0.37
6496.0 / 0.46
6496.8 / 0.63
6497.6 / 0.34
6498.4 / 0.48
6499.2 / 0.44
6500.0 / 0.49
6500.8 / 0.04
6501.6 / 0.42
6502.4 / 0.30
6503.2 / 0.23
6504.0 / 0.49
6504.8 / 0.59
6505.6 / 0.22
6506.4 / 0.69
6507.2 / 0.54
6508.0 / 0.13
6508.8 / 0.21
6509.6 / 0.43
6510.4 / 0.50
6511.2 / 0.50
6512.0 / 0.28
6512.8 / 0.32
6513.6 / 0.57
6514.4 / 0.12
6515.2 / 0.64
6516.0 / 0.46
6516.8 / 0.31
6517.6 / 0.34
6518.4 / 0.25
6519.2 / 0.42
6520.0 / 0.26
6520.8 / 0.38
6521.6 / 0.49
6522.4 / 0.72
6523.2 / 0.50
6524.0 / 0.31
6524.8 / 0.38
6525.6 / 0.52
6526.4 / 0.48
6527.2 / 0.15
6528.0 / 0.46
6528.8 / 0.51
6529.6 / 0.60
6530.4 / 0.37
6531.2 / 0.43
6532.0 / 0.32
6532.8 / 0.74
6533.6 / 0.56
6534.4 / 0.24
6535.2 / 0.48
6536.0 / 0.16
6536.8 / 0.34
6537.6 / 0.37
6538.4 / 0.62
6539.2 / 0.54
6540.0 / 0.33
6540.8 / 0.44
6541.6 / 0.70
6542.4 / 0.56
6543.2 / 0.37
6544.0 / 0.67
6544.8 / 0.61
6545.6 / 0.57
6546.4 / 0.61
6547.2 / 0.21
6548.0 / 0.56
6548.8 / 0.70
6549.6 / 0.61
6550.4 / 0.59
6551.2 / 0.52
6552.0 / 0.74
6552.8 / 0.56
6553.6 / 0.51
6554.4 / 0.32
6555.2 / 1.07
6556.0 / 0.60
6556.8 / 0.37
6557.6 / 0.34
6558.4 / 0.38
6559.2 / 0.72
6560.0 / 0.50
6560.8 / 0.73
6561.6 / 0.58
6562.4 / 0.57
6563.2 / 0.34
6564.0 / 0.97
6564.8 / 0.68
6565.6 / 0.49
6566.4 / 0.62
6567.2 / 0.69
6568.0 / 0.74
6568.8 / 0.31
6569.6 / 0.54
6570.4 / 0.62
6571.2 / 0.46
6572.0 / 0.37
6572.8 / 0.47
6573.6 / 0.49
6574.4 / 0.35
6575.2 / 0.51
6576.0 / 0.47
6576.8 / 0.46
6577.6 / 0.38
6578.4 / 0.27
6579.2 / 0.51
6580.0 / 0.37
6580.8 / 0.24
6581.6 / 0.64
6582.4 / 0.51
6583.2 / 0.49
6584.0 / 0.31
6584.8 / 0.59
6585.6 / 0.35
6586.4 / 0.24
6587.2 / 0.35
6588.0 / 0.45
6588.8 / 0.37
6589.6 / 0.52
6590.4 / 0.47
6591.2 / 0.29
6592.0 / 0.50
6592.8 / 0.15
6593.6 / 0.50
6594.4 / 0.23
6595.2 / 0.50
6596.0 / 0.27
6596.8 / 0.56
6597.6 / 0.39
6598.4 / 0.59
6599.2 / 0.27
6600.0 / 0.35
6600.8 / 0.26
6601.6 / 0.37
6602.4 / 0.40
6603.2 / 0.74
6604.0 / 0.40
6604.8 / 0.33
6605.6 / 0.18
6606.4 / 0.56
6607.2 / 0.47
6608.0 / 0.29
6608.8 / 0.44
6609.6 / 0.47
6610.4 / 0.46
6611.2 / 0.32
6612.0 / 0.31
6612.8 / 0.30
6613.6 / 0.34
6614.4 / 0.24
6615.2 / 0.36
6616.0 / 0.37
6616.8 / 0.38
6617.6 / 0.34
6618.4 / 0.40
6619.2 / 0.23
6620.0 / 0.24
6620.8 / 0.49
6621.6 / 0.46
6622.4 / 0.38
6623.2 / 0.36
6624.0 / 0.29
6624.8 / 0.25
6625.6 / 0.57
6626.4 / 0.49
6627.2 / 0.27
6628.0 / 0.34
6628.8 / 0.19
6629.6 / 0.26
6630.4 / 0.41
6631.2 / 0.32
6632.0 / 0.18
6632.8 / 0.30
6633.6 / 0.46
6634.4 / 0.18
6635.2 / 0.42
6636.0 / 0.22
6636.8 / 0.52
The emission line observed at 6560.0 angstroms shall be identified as C III] 1909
